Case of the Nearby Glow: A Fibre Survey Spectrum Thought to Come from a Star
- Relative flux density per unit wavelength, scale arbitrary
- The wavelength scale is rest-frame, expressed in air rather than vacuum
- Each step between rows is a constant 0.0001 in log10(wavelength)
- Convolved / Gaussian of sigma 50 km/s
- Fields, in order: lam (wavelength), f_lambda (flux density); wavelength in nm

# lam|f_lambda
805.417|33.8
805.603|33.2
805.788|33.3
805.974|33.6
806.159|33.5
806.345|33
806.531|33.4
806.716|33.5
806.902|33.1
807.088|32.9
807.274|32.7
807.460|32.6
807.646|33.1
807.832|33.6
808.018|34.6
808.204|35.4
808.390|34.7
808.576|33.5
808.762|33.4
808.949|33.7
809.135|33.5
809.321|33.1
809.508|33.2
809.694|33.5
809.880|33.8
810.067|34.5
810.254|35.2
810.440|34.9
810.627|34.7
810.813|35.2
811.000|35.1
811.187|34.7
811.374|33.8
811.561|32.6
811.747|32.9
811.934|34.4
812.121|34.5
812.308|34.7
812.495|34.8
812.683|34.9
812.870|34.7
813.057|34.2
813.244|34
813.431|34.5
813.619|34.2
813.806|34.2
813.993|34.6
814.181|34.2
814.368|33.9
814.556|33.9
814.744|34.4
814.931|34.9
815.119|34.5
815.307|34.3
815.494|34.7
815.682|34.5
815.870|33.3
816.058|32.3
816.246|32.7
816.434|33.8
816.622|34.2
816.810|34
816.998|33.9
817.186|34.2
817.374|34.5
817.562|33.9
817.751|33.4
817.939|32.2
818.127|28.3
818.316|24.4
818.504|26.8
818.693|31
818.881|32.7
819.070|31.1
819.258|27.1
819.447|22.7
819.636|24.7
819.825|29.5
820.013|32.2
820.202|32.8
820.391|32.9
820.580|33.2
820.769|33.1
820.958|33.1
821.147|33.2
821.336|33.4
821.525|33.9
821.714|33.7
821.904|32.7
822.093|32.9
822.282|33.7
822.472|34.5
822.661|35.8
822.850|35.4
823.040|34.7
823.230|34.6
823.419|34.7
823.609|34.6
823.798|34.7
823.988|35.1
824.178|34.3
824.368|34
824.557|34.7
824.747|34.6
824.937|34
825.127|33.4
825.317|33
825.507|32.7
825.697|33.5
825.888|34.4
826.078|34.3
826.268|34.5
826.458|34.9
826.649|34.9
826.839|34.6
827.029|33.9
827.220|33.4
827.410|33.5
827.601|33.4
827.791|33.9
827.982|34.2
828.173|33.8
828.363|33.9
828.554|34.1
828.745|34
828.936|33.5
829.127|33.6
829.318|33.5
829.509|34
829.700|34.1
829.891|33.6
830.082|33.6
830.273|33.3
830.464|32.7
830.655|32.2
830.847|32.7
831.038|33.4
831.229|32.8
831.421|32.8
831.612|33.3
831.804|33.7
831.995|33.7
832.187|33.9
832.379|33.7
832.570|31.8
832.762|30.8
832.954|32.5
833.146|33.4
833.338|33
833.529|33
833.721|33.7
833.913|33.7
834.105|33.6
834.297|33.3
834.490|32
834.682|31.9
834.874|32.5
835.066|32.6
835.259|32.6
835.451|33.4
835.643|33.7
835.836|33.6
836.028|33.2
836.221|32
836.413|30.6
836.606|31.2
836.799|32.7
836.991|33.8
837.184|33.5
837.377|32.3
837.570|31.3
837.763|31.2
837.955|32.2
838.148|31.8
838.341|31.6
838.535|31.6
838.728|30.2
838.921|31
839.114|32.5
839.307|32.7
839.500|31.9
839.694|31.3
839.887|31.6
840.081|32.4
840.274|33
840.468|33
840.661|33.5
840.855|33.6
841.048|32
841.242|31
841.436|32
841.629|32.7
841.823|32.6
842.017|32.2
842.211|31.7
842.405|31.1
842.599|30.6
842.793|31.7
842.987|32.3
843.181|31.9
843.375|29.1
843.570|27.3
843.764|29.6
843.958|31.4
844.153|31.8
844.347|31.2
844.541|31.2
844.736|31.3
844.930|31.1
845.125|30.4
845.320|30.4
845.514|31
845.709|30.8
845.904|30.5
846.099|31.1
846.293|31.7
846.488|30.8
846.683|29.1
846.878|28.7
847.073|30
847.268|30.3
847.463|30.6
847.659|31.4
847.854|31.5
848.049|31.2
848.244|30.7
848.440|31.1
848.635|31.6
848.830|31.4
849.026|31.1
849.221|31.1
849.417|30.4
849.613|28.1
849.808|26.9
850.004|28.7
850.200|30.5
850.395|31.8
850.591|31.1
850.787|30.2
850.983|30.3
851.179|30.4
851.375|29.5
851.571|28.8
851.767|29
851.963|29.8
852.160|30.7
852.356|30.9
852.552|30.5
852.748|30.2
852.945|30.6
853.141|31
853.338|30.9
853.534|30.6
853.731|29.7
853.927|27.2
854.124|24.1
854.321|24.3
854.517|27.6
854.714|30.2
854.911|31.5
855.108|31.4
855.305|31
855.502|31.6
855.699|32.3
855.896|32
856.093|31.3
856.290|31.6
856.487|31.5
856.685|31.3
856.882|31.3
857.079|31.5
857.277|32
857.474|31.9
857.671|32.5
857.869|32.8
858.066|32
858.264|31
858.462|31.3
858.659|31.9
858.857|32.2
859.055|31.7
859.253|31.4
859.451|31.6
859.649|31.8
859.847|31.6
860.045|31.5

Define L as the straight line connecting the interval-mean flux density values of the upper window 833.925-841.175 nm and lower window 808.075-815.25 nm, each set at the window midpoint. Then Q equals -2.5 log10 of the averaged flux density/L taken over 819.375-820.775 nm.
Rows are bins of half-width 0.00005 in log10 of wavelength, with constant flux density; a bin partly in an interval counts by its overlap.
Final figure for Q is 0.121 mag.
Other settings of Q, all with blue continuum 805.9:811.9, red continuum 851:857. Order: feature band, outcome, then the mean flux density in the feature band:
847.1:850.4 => 0.003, 30.4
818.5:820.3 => 0.131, 29.2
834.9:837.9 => -0.033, 32.5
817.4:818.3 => 0.054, 31.5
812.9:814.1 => -0.029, 34.3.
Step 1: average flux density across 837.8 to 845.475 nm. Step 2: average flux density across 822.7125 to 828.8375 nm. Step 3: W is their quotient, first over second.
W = 0.92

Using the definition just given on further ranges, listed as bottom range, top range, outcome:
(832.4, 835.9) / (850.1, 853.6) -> 0.92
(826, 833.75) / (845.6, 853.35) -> 0.91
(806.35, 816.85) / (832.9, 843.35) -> 0.95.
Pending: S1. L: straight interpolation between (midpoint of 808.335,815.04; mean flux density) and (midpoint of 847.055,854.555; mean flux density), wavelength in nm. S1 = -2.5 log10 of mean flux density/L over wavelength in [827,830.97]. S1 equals -0.04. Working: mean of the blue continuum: 34.2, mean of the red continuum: 29.9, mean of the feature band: 33.6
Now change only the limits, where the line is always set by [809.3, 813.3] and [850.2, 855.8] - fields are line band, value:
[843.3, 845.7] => 0.01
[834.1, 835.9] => -0.04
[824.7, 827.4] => -0.04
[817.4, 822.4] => 0.07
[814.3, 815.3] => -0.01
